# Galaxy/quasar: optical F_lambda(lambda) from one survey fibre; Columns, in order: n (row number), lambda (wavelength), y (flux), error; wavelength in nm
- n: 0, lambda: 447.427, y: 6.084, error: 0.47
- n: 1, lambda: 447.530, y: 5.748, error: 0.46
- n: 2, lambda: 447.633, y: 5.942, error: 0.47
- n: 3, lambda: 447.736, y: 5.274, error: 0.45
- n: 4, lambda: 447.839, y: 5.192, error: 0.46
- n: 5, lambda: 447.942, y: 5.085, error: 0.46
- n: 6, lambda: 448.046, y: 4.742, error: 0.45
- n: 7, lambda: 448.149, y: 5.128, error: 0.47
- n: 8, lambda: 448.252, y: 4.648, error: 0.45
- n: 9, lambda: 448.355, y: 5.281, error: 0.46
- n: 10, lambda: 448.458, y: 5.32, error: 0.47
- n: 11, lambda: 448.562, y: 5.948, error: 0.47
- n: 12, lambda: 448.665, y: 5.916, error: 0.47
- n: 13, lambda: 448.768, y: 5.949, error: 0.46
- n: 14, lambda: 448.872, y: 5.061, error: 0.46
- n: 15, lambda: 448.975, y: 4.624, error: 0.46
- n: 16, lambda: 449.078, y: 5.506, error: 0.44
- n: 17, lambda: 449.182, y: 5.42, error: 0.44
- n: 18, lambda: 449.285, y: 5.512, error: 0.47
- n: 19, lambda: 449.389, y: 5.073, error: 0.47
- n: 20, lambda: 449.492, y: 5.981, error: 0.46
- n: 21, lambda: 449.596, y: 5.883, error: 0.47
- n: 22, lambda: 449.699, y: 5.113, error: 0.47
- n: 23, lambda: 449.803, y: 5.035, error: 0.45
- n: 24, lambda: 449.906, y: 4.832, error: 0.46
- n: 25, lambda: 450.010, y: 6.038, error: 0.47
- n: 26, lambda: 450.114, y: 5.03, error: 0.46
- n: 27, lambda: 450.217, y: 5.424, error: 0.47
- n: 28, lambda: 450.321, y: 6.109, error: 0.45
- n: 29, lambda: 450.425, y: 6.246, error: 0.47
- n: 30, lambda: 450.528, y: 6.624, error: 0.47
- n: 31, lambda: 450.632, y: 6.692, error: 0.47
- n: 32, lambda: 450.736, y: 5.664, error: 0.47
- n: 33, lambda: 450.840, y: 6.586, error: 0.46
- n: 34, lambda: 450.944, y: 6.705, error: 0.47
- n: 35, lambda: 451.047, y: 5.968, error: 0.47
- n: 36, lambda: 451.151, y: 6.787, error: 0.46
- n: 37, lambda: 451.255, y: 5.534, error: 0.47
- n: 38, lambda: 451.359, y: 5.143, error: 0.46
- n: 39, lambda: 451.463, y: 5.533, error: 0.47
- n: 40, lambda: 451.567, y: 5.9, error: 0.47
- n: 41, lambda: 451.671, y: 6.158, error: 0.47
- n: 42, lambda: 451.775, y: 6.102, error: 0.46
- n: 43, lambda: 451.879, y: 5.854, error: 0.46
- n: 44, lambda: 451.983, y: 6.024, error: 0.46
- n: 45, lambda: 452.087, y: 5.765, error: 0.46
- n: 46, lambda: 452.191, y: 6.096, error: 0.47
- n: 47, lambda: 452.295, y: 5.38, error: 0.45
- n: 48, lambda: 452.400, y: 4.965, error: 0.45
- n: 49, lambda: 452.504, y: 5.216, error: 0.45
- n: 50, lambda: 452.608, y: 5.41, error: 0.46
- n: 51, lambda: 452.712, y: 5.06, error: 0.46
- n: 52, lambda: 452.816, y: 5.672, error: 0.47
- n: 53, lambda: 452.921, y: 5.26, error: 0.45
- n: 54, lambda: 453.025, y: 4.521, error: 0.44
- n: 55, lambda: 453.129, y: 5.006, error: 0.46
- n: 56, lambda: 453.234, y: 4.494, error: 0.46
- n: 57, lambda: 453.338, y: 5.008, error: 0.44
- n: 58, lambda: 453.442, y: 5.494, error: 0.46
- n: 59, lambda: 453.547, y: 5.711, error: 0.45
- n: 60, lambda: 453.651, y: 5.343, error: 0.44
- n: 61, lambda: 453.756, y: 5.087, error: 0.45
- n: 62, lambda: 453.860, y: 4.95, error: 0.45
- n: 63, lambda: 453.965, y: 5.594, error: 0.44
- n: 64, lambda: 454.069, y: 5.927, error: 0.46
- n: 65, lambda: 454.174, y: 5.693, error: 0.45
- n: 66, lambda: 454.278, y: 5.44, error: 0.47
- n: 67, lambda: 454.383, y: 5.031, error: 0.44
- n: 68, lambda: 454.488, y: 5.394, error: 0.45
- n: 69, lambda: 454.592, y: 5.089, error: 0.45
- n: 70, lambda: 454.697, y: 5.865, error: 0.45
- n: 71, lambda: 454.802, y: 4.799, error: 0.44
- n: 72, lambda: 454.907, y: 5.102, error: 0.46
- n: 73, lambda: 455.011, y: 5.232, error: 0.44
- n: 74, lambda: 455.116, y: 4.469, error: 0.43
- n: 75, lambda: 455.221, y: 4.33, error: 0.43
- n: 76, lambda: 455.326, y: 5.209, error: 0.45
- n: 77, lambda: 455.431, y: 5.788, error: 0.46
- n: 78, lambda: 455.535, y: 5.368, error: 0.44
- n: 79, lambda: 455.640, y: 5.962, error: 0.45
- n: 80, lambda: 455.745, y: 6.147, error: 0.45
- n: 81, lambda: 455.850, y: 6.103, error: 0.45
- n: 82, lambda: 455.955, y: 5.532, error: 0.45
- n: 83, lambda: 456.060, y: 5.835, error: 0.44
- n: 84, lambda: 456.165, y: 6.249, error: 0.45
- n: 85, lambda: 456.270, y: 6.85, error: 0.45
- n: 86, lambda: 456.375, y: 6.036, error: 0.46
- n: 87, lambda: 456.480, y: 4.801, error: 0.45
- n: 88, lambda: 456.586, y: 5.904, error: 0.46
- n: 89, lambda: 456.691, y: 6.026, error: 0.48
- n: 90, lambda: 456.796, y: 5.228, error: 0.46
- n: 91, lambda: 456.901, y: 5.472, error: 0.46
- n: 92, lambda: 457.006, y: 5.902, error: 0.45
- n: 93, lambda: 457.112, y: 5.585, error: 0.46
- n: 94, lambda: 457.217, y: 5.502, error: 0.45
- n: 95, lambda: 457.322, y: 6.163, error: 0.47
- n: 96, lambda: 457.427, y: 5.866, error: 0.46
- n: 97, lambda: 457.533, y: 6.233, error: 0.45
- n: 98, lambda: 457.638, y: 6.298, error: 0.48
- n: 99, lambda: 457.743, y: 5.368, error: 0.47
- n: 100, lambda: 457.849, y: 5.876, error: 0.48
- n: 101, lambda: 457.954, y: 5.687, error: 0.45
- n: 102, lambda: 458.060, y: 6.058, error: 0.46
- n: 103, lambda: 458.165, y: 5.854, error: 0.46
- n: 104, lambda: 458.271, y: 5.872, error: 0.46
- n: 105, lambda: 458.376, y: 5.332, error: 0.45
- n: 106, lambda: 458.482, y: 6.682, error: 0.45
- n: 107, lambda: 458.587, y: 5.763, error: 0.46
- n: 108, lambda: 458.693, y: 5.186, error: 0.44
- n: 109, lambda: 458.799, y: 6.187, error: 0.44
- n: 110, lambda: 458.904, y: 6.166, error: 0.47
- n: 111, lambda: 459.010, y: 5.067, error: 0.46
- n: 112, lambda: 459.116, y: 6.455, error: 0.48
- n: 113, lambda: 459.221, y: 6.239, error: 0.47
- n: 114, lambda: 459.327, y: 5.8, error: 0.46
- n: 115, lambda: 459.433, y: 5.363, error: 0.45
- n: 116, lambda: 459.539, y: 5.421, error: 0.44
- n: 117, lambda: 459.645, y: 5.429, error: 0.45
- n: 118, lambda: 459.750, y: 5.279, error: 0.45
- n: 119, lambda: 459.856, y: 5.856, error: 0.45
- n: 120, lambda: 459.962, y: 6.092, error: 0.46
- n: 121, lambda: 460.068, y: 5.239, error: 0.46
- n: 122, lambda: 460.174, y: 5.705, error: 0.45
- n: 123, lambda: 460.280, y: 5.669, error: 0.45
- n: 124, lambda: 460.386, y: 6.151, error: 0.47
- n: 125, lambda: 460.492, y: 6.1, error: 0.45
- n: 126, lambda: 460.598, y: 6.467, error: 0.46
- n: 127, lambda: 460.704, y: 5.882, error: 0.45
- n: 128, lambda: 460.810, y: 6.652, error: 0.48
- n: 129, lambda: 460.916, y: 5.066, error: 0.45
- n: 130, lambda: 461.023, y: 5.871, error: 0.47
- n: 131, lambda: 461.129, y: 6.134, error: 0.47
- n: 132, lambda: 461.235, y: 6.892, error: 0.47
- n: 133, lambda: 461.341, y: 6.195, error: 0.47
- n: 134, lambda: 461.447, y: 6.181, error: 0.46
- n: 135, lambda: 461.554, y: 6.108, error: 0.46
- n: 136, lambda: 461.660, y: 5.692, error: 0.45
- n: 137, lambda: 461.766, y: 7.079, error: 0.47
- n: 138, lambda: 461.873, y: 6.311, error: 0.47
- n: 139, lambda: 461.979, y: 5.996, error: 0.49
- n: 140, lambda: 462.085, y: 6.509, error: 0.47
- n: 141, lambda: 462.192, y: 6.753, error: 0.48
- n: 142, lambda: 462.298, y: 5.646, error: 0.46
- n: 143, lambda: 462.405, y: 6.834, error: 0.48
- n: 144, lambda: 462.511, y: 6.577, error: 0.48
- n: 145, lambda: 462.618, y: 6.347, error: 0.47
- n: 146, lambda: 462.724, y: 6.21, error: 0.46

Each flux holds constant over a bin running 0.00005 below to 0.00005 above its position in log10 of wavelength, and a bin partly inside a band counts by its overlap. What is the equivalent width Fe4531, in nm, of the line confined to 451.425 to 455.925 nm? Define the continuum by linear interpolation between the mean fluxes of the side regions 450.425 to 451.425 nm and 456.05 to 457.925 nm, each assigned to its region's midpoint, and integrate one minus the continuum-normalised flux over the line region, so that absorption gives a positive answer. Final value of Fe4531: 0.464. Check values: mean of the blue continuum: 6.18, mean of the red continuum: 5.84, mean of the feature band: 5.41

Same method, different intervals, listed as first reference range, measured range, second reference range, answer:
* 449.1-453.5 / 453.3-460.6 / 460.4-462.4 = 0.37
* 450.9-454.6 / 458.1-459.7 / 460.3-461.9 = 0.06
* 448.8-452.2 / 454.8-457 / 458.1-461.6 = 0.10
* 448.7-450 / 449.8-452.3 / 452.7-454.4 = -0.28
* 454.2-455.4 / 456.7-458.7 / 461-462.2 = -0.07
